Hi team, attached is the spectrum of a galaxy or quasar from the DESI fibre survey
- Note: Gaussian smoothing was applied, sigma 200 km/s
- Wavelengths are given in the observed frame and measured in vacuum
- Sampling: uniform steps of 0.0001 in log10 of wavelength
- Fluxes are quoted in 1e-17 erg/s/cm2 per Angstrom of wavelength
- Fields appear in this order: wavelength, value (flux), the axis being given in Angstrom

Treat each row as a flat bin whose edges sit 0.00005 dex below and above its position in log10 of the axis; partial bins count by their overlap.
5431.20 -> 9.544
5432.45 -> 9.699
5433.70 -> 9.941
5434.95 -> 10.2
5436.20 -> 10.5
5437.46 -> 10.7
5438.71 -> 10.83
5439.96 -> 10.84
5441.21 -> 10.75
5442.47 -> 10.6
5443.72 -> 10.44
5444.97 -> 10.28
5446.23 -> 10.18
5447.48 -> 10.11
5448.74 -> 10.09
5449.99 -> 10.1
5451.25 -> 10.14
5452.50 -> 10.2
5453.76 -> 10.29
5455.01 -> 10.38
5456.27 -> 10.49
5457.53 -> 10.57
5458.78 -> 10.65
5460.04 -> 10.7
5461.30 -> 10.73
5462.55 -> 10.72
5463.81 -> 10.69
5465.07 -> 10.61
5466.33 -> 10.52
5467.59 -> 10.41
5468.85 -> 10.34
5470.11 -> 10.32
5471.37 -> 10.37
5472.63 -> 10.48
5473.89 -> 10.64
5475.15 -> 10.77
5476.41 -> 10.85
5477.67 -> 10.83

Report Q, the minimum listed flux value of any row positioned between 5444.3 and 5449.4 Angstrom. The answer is 10.09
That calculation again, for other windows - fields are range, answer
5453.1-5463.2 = 10.29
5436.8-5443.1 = 10.6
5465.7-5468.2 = 10.41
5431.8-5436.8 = 9.699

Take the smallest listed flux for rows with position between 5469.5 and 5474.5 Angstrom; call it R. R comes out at 10.32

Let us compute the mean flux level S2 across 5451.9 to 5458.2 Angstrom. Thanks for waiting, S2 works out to 10.4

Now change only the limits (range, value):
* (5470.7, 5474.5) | 10.5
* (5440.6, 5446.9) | 10.4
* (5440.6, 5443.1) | 10.7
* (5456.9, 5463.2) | 10.7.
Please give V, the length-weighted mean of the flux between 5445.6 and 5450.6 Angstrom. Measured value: 10.1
